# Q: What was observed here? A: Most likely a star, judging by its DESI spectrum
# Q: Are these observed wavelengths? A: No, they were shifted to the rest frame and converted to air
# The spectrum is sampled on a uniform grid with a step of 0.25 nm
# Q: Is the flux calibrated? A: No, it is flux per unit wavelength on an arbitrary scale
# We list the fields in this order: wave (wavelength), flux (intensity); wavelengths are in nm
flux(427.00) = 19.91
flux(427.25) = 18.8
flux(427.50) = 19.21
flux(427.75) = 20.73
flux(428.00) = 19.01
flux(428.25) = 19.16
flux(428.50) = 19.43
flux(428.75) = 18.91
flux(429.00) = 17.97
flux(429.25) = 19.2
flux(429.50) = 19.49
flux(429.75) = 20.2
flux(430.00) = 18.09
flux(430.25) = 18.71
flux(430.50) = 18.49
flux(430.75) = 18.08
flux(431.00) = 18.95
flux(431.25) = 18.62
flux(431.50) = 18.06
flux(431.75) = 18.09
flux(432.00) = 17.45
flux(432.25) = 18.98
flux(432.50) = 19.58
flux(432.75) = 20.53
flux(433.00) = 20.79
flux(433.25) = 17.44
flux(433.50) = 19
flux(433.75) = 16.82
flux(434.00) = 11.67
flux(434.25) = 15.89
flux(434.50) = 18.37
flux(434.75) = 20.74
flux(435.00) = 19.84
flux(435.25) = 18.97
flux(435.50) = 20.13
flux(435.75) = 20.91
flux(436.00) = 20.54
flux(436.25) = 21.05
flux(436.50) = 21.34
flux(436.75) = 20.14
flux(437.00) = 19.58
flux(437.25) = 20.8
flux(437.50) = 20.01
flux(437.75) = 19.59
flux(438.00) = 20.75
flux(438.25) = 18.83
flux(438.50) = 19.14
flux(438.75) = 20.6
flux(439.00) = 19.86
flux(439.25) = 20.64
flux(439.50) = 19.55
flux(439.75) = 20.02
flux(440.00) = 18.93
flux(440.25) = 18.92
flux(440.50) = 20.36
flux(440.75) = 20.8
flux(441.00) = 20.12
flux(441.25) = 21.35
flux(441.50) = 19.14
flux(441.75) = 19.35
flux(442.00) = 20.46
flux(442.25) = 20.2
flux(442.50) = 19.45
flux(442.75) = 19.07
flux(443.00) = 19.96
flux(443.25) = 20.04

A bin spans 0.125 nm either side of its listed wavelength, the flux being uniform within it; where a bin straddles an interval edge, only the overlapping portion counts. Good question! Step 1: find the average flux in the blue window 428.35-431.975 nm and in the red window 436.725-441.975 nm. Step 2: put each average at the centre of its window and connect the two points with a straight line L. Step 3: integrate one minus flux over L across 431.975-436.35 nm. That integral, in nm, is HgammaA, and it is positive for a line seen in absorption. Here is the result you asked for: 0.09 nm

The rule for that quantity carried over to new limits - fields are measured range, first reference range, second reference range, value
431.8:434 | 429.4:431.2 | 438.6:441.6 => 0.09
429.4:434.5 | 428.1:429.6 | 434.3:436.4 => 0.31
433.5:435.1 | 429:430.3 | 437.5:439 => 0.18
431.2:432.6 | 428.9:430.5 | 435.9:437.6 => 0.07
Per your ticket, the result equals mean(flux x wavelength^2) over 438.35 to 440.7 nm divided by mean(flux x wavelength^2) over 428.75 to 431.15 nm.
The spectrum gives 1.1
